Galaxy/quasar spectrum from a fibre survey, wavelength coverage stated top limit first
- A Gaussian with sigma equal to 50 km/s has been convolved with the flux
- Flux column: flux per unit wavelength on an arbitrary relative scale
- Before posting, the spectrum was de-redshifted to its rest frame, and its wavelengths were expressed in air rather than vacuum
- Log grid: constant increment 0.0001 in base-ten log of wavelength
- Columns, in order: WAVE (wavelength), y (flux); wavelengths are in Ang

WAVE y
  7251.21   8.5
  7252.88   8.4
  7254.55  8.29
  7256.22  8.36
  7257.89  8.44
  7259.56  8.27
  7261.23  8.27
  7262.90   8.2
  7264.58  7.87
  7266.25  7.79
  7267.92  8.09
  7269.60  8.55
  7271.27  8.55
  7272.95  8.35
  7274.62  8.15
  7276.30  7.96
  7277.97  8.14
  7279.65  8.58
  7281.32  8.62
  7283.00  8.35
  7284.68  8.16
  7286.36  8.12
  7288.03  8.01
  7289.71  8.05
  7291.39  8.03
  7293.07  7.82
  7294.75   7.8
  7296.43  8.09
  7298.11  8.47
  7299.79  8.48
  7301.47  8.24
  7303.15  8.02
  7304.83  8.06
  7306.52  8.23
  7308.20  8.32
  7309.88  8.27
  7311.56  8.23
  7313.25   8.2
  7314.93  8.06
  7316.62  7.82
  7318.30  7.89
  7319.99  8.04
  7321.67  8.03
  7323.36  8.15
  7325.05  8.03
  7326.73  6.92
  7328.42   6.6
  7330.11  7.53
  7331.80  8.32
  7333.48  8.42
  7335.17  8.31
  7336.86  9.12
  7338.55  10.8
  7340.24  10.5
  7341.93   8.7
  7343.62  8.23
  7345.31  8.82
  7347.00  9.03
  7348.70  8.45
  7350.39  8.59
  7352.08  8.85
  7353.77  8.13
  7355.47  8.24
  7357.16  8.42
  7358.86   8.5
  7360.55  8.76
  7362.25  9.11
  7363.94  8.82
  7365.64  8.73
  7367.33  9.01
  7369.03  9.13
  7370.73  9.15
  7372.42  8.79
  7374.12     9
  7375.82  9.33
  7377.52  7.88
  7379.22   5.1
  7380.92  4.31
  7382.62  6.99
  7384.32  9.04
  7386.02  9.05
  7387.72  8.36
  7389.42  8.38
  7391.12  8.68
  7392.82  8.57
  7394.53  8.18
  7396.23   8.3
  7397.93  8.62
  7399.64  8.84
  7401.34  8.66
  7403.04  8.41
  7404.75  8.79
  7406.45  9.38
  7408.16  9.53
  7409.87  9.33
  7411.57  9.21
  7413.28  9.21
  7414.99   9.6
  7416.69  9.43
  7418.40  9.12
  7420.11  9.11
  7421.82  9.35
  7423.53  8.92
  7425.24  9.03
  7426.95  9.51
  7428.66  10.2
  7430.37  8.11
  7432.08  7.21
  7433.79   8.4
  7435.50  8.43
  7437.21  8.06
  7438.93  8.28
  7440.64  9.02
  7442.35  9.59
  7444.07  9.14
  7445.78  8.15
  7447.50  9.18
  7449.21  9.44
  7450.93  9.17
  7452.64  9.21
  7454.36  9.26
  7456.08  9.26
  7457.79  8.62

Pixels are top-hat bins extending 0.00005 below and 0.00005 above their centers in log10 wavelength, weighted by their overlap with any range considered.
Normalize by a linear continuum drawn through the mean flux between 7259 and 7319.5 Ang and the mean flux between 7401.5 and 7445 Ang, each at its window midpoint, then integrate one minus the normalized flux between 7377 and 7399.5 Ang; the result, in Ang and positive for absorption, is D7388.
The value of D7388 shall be 2.4 Ang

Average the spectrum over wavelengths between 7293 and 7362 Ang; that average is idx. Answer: 8.34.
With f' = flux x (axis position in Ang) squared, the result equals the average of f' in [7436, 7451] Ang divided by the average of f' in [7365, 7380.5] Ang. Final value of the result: 1.08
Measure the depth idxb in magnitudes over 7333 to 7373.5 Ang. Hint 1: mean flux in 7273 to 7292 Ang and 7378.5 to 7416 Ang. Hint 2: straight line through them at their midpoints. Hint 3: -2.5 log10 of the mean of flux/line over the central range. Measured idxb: -0.067 mag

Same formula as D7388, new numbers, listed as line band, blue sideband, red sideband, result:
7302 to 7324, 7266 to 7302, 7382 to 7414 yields 0.6 Ang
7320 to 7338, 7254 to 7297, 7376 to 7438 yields 0.7 Ang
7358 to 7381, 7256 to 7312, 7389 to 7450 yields 0.6 Ang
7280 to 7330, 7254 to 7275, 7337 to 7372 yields 2.9 Ang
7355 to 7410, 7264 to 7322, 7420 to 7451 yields 0.8 Ang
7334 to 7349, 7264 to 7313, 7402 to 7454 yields -1.1 Ang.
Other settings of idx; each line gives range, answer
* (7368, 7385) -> 7.87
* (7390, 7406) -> 8.58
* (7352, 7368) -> 8.64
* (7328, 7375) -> 8.74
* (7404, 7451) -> 8.99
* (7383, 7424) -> 8.9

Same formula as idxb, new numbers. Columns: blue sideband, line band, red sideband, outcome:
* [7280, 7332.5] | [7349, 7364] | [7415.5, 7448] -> -0.03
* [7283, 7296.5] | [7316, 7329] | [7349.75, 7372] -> 0.09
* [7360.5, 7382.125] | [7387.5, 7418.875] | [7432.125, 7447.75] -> -0.06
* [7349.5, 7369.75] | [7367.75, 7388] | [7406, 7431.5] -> 0.11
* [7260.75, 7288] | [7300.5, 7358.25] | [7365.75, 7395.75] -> -0.02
